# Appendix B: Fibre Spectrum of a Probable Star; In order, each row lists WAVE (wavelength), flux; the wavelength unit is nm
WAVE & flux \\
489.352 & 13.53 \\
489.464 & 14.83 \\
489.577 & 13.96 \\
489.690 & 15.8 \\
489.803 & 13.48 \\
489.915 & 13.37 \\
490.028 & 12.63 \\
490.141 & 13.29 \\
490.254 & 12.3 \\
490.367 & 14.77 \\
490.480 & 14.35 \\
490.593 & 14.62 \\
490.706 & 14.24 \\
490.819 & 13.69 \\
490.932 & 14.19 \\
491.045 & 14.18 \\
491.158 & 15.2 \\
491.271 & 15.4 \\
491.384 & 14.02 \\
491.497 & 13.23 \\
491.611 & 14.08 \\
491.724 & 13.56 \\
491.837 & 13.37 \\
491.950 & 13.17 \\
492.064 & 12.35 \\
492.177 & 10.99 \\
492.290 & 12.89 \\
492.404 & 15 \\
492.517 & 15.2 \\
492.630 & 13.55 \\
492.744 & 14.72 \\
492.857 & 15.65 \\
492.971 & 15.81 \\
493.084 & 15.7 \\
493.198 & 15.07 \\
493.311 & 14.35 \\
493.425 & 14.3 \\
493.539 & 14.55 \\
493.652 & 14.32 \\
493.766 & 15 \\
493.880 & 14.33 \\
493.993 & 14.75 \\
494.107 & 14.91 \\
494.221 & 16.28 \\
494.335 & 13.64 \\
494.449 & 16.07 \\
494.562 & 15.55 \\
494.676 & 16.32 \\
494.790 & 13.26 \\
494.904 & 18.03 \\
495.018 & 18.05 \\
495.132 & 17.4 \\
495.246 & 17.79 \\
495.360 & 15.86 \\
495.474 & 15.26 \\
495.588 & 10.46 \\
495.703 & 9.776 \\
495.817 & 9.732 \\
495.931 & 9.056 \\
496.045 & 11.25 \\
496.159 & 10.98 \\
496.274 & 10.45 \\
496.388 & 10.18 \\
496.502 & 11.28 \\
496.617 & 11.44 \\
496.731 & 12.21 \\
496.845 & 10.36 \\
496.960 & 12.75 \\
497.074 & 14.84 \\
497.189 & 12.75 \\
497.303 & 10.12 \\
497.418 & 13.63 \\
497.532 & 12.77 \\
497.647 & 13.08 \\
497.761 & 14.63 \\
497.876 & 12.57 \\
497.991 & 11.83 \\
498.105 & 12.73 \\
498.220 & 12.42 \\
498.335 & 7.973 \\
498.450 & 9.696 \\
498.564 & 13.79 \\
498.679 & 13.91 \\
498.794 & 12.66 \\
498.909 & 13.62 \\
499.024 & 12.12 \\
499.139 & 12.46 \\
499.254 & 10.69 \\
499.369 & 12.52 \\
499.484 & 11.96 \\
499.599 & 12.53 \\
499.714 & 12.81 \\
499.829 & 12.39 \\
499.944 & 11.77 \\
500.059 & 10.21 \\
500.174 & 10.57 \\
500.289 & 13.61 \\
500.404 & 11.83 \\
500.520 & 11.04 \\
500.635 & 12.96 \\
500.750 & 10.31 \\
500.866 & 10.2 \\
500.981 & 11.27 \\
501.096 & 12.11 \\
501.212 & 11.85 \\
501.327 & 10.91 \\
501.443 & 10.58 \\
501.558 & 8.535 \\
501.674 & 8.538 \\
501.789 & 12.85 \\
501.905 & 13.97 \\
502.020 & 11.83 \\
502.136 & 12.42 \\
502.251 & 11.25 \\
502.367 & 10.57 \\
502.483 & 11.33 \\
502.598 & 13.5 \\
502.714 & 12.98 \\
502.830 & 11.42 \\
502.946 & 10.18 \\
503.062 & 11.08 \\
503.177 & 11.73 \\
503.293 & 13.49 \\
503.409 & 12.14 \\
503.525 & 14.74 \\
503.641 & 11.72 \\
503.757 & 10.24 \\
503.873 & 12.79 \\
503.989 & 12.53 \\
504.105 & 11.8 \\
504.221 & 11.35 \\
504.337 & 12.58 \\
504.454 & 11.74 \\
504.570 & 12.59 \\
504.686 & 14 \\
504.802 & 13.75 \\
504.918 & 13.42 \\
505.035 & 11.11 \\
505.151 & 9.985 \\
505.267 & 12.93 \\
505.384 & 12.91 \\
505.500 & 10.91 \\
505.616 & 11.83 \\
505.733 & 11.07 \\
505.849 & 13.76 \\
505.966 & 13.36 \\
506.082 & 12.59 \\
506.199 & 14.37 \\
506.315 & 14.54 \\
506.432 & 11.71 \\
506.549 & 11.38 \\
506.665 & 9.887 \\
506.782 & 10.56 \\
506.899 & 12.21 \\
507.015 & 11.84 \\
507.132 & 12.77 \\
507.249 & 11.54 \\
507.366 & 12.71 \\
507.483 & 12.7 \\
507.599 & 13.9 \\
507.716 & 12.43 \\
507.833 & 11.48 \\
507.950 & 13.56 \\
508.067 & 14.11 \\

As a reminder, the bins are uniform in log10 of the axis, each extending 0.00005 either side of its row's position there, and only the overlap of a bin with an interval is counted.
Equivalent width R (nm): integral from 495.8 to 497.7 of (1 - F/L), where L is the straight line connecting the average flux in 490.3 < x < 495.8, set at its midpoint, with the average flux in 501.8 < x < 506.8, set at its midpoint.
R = 0.30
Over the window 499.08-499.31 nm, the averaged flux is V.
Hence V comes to 11.6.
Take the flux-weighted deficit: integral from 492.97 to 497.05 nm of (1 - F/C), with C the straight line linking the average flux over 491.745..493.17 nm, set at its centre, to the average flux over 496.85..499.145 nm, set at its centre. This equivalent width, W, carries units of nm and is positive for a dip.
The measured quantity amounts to -0.13 nm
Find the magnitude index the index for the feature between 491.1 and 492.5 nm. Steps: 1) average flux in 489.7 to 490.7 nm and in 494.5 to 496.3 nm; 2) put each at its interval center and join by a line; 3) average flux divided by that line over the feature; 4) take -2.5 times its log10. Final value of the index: 0.007 mag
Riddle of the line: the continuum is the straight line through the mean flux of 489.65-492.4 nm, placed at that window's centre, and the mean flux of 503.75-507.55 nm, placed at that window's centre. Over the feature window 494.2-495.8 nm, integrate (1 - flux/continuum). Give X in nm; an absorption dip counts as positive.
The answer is -0.21 nm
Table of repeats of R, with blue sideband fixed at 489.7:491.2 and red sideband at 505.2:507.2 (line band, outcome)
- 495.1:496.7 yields 0.15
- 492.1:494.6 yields -0.19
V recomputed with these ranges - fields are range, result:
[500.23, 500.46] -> 12.7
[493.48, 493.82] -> 14.6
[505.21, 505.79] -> 11.9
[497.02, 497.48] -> 12.8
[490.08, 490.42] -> 13.4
